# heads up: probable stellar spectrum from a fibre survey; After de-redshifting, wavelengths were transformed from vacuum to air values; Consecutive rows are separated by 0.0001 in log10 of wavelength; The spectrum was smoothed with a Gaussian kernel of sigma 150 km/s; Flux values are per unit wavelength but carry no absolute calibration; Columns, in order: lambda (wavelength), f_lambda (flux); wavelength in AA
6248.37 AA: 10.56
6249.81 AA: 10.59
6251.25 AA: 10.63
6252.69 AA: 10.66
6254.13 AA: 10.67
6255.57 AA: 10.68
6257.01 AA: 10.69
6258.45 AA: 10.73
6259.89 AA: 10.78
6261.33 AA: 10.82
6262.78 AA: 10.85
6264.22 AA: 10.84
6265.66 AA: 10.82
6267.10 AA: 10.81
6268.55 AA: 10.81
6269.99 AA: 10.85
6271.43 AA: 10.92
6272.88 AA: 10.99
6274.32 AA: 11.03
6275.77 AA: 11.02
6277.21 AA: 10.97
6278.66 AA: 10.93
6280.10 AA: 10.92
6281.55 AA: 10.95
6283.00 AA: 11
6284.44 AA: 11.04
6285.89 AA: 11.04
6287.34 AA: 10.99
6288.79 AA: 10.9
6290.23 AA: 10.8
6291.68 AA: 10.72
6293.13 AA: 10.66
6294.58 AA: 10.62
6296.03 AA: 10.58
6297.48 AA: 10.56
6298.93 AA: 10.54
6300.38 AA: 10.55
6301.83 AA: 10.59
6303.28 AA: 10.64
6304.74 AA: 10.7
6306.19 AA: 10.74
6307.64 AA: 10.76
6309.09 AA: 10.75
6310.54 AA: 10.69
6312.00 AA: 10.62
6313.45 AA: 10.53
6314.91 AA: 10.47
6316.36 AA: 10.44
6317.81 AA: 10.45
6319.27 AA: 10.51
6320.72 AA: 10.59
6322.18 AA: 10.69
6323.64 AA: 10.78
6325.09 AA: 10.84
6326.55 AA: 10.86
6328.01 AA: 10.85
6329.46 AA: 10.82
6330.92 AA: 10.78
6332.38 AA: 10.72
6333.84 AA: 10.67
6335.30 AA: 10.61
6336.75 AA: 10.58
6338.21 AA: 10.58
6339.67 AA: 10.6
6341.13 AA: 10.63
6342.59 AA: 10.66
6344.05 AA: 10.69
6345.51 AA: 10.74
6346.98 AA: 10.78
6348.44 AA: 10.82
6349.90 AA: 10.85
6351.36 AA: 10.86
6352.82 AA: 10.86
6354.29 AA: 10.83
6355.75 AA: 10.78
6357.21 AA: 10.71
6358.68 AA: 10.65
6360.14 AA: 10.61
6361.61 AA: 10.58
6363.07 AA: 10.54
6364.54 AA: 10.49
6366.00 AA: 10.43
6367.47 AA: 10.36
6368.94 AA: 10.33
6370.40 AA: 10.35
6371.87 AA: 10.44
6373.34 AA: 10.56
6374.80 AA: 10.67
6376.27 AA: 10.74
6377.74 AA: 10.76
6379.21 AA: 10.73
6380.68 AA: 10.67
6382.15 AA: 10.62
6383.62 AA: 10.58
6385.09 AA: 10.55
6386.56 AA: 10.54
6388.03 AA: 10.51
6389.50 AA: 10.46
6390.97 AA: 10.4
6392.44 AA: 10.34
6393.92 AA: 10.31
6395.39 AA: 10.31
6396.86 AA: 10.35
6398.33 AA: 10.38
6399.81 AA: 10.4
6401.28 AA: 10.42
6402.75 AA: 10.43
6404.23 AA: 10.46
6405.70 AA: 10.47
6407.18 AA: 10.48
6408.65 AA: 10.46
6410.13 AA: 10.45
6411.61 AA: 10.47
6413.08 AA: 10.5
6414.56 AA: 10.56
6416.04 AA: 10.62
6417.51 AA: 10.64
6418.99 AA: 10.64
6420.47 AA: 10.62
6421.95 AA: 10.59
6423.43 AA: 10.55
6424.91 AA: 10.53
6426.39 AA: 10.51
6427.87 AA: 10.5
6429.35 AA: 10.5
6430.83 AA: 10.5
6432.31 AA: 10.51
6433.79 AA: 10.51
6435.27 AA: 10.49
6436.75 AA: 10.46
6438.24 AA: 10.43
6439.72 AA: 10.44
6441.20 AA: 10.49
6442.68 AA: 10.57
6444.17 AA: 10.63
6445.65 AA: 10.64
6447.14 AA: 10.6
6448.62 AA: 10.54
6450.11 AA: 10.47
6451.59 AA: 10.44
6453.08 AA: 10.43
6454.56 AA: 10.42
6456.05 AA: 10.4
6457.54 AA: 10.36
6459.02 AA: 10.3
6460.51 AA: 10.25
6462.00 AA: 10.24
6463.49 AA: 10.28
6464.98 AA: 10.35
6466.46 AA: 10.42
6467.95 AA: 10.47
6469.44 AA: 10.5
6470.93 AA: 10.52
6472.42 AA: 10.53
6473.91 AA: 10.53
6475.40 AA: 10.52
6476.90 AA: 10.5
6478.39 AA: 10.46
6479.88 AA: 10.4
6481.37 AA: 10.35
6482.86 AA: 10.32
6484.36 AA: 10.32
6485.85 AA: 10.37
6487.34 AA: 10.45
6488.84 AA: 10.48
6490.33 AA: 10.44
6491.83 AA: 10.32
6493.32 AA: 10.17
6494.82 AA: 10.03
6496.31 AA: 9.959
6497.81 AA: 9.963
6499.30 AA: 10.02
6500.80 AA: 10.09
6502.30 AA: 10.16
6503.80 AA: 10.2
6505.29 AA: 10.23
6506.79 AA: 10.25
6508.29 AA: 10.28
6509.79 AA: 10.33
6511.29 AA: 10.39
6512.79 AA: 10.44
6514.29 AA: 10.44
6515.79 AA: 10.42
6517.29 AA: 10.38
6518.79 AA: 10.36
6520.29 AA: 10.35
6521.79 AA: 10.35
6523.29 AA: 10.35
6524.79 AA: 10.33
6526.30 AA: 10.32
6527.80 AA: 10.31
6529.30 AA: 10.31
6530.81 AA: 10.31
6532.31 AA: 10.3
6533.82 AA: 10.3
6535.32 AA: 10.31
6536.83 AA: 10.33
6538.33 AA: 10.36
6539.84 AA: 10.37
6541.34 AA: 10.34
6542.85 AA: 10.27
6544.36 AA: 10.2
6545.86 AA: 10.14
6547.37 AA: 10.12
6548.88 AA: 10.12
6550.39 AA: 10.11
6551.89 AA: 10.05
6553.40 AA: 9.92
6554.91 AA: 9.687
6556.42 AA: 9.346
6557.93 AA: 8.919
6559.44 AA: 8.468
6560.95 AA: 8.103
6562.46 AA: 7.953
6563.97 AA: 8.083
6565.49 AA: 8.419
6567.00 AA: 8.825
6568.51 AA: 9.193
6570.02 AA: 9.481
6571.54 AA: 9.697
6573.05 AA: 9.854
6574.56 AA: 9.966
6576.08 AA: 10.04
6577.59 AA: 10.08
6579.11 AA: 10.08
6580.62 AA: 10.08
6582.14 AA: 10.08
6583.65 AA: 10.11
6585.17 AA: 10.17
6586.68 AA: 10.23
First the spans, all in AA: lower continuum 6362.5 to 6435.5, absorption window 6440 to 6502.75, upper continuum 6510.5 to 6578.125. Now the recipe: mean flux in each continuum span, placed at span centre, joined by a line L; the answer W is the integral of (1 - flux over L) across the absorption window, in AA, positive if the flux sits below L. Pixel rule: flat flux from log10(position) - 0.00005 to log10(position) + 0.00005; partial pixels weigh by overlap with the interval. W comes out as -1.1 AA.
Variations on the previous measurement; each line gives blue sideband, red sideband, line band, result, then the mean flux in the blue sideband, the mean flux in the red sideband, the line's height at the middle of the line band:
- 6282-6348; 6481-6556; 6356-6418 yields 0.2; 10.7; 10.2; 10.5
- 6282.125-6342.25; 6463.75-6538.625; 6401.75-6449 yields -0.2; 10.7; 10.3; 10.5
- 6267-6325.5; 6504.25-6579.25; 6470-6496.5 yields -0.7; 10.8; 9.91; 10.1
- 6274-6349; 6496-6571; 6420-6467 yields -1.0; 10.7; 9.92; 10.2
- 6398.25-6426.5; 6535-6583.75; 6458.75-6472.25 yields -0.2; 10.5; 9.66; 10.2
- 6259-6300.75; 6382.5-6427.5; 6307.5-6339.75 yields 0.2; 10.8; 10.5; 10.7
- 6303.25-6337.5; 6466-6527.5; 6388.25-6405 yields 0.2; 10.7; 10.3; 10.5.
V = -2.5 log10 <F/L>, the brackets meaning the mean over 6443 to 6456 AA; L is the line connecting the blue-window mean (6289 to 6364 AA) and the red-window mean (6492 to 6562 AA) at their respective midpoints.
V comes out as -0.02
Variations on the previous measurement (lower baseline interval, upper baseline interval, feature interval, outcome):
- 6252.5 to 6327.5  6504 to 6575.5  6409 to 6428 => -0.02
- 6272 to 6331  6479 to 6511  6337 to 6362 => -0.01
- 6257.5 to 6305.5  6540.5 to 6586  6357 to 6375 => -0.01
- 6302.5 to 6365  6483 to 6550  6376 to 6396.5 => 0.00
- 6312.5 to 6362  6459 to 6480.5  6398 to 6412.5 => 0.01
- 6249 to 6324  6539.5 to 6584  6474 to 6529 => -0.05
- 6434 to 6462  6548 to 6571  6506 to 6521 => -0.07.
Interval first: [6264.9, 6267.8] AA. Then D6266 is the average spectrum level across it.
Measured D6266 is 10.8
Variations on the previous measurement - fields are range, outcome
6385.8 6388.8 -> 10.5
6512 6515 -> 10.4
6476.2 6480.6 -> 10.5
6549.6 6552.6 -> 10.1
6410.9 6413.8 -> 10.5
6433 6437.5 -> 10.5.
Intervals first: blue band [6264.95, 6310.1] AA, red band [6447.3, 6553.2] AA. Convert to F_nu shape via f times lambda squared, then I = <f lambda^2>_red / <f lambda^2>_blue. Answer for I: 1.02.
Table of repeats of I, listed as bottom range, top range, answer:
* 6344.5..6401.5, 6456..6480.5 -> 1.01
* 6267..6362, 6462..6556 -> 1.02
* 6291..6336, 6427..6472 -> 1.02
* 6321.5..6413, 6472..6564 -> 1.00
